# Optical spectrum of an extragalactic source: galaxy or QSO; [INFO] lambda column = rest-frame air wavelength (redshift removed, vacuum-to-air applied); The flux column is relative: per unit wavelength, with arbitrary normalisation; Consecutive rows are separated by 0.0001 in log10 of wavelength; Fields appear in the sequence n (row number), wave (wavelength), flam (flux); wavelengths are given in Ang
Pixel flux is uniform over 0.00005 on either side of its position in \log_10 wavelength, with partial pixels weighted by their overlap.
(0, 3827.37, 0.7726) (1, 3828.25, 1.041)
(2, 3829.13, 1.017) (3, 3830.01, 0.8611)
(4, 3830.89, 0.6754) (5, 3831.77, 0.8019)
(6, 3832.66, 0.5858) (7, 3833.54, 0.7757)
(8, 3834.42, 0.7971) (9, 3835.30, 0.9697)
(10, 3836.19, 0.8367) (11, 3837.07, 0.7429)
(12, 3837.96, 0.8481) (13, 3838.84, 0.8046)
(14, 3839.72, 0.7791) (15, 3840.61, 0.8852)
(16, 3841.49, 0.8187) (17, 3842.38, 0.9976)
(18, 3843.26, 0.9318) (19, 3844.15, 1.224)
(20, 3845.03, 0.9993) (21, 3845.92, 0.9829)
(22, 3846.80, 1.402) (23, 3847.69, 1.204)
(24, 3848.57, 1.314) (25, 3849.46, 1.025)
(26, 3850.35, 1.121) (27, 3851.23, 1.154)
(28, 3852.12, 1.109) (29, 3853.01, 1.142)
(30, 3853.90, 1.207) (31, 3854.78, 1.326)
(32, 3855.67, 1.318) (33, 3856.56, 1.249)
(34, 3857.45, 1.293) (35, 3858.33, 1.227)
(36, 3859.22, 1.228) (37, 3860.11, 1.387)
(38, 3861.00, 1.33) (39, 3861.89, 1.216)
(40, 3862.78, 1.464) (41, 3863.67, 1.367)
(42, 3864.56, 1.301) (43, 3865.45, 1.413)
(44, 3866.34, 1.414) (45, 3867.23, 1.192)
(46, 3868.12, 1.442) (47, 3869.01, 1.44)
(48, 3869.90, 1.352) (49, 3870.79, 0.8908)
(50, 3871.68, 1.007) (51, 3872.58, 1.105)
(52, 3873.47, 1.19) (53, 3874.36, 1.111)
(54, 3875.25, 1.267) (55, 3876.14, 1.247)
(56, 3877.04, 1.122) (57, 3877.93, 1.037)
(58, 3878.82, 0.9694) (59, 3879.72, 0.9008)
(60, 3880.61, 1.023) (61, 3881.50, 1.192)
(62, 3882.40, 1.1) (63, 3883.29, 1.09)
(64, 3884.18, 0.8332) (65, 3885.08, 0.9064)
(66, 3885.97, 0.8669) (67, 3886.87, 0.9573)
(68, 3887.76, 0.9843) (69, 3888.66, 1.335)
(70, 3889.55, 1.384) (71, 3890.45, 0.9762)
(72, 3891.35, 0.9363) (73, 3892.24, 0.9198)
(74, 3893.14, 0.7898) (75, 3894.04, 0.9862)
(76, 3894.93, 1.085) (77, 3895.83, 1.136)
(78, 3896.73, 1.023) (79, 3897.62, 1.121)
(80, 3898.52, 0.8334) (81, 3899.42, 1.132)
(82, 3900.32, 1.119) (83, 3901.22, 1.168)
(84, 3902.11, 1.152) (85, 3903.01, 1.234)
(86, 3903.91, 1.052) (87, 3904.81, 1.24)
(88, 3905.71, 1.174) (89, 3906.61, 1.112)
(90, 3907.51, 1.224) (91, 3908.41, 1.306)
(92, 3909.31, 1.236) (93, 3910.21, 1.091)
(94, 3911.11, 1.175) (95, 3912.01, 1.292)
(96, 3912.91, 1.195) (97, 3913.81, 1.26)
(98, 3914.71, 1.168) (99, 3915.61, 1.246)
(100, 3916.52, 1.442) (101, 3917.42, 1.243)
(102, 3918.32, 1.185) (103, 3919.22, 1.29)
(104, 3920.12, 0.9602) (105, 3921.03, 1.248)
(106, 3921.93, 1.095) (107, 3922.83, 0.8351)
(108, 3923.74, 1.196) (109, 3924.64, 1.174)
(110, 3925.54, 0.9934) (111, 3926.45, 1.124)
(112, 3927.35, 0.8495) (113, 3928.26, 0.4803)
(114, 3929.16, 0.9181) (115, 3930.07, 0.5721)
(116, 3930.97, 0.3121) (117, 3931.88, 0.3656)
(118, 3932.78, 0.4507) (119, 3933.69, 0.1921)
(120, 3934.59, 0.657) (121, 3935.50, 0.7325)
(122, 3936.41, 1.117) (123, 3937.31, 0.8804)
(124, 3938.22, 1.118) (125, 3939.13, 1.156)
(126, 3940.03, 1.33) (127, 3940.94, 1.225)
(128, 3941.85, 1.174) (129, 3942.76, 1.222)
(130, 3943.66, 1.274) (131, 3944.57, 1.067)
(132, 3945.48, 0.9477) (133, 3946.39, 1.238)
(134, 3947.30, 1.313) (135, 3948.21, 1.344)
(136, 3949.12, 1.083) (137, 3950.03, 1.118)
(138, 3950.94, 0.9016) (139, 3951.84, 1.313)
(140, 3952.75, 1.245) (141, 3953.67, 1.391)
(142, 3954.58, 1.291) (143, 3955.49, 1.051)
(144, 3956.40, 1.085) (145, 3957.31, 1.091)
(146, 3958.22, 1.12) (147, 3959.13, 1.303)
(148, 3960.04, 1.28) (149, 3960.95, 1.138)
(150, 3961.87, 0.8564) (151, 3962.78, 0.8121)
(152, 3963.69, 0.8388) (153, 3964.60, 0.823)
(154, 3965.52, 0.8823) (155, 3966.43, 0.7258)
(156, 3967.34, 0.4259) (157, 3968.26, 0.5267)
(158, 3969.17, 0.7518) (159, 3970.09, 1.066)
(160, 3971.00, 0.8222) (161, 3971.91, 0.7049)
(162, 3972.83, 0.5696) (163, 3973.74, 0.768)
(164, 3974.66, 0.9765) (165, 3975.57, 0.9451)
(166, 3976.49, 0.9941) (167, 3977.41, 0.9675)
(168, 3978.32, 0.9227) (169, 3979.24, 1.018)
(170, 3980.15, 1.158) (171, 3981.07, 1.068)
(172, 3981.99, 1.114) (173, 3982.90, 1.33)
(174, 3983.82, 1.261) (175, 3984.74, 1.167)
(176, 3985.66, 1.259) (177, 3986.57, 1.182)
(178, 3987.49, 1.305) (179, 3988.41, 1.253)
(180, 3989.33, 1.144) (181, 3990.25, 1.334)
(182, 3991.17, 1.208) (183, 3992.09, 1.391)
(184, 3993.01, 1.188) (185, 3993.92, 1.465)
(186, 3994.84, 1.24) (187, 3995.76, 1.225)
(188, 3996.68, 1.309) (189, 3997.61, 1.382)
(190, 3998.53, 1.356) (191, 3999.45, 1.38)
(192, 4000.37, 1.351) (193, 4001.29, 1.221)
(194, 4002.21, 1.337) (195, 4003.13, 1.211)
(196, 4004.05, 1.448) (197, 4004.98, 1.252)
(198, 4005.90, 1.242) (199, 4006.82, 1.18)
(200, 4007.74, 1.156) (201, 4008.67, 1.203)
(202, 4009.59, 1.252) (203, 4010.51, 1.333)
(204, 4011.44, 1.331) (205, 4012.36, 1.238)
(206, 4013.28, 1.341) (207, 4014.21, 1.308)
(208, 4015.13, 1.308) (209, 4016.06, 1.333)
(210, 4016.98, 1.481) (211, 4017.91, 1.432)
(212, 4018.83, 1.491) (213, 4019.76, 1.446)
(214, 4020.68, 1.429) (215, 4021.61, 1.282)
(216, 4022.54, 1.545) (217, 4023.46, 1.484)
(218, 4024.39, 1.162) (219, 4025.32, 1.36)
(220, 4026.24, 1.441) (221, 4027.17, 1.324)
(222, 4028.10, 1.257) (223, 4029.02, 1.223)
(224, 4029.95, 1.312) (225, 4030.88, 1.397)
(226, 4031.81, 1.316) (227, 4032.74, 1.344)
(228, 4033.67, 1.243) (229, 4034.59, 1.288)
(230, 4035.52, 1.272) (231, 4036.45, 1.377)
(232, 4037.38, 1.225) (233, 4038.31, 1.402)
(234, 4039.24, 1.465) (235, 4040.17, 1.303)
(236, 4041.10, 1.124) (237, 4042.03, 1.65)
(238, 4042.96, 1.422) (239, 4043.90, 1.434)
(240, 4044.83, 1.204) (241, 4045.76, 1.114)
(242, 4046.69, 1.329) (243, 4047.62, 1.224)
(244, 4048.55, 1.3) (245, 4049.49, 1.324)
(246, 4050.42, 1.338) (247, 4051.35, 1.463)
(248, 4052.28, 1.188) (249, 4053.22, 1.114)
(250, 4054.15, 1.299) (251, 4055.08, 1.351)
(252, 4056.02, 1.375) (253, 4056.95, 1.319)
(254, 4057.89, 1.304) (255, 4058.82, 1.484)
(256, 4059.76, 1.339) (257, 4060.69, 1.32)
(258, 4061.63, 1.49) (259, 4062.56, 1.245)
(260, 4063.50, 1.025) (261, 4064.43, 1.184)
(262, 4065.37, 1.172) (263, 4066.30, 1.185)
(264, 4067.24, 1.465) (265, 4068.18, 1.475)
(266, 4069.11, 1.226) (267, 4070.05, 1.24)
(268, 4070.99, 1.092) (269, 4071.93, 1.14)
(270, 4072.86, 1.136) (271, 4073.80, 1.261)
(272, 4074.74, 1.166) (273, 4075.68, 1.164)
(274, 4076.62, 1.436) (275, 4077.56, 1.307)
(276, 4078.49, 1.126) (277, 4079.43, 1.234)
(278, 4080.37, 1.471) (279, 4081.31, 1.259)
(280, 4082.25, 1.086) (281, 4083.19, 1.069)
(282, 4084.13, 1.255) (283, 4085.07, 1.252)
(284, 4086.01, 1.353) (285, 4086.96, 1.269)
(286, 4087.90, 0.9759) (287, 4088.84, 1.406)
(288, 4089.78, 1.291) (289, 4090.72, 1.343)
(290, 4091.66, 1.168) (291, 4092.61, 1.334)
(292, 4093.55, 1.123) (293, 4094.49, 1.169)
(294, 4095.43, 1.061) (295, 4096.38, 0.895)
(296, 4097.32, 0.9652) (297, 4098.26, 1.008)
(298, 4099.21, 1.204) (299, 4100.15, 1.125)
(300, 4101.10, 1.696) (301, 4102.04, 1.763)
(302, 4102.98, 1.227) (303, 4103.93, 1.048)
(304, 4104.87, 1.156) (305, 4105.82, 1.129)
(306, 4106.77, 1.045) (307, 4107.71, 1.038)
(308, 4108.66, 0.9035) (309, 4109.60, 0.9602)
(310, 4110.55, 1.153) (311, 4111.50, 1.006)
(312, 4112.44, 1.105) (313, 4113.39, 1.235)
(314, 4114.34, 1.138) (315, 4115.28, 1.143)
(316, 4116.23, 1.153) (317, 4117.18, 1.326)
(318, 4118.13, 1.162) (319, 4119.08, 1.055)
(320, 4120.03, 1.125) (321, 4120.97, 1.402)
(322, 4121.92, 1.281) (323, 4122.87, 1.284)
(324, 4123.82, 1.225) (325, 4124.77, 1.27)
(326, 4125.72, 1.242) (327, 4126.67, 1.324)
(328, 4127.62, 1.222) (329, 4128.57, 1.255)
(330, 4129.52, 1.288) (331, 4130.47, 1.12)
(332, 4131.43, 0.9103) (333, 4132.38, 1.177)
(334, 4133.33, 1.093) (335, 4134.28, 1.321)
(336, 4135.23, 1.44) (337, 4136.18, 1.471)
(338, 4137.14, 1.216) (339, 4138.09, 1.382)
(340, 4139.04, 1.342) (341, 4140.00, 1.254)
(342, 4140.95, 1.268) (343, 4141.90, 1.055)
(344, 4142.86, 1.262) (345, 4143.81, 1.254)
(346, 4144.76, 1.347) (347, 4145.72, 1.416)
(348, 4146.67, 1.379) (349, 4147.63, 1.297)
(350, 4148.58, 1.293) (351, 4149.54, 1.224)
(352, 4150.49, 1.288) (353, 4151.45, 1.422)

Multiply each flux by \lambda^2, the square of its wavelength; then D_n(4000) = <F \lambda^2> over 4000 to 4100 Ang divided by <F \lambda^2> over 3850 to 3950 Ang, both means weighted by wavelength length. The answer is 1.3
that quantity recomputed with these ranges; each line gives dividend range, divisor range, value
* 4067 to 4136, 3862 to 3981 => 1.25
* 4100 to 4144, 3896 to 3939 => 1.32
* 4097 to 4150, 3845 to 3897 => 1.20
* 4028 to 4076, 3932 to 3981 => 1.37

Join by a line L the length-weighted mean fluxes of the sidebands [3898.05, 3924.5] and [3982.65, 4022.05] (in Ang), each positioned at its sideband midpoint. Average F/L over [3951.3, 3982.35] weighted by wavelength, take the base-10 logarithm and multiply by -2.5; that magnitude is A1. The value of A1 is 0.27 mag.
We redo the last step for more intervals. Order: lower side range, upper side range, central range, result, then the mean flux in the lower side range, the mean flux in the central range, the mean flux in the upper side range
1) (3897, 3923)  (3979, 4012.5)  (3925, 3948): 0.29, 1.17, 0.914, 1.26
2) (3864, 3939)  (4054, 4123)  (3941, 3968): 0.02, 1.06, 1.08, 1.22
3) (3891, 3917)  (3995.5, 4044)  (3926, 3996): 0.21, 1.13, 1.02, 1.33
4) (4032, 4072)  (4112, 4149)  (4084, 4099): 0.08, 1.3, 1.18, 1.24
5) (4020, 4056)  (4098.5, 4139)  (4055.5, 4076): 0.02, 1.33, 1.26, 1.21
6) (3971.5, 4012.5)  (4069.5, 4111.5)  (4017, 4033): -0.16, 1.19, 1.37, 1.19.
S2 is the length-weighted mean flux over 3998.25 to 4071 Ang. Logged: 1.32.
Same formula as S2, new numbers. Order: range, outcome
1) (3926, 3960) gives 1.01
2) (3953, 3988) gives 1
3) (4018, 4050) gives 1.34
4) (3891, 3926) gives 1.13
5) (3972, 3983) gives 0.965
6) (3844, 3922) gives 1.16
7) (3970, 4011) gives 1.17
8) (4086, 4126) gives 1.18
